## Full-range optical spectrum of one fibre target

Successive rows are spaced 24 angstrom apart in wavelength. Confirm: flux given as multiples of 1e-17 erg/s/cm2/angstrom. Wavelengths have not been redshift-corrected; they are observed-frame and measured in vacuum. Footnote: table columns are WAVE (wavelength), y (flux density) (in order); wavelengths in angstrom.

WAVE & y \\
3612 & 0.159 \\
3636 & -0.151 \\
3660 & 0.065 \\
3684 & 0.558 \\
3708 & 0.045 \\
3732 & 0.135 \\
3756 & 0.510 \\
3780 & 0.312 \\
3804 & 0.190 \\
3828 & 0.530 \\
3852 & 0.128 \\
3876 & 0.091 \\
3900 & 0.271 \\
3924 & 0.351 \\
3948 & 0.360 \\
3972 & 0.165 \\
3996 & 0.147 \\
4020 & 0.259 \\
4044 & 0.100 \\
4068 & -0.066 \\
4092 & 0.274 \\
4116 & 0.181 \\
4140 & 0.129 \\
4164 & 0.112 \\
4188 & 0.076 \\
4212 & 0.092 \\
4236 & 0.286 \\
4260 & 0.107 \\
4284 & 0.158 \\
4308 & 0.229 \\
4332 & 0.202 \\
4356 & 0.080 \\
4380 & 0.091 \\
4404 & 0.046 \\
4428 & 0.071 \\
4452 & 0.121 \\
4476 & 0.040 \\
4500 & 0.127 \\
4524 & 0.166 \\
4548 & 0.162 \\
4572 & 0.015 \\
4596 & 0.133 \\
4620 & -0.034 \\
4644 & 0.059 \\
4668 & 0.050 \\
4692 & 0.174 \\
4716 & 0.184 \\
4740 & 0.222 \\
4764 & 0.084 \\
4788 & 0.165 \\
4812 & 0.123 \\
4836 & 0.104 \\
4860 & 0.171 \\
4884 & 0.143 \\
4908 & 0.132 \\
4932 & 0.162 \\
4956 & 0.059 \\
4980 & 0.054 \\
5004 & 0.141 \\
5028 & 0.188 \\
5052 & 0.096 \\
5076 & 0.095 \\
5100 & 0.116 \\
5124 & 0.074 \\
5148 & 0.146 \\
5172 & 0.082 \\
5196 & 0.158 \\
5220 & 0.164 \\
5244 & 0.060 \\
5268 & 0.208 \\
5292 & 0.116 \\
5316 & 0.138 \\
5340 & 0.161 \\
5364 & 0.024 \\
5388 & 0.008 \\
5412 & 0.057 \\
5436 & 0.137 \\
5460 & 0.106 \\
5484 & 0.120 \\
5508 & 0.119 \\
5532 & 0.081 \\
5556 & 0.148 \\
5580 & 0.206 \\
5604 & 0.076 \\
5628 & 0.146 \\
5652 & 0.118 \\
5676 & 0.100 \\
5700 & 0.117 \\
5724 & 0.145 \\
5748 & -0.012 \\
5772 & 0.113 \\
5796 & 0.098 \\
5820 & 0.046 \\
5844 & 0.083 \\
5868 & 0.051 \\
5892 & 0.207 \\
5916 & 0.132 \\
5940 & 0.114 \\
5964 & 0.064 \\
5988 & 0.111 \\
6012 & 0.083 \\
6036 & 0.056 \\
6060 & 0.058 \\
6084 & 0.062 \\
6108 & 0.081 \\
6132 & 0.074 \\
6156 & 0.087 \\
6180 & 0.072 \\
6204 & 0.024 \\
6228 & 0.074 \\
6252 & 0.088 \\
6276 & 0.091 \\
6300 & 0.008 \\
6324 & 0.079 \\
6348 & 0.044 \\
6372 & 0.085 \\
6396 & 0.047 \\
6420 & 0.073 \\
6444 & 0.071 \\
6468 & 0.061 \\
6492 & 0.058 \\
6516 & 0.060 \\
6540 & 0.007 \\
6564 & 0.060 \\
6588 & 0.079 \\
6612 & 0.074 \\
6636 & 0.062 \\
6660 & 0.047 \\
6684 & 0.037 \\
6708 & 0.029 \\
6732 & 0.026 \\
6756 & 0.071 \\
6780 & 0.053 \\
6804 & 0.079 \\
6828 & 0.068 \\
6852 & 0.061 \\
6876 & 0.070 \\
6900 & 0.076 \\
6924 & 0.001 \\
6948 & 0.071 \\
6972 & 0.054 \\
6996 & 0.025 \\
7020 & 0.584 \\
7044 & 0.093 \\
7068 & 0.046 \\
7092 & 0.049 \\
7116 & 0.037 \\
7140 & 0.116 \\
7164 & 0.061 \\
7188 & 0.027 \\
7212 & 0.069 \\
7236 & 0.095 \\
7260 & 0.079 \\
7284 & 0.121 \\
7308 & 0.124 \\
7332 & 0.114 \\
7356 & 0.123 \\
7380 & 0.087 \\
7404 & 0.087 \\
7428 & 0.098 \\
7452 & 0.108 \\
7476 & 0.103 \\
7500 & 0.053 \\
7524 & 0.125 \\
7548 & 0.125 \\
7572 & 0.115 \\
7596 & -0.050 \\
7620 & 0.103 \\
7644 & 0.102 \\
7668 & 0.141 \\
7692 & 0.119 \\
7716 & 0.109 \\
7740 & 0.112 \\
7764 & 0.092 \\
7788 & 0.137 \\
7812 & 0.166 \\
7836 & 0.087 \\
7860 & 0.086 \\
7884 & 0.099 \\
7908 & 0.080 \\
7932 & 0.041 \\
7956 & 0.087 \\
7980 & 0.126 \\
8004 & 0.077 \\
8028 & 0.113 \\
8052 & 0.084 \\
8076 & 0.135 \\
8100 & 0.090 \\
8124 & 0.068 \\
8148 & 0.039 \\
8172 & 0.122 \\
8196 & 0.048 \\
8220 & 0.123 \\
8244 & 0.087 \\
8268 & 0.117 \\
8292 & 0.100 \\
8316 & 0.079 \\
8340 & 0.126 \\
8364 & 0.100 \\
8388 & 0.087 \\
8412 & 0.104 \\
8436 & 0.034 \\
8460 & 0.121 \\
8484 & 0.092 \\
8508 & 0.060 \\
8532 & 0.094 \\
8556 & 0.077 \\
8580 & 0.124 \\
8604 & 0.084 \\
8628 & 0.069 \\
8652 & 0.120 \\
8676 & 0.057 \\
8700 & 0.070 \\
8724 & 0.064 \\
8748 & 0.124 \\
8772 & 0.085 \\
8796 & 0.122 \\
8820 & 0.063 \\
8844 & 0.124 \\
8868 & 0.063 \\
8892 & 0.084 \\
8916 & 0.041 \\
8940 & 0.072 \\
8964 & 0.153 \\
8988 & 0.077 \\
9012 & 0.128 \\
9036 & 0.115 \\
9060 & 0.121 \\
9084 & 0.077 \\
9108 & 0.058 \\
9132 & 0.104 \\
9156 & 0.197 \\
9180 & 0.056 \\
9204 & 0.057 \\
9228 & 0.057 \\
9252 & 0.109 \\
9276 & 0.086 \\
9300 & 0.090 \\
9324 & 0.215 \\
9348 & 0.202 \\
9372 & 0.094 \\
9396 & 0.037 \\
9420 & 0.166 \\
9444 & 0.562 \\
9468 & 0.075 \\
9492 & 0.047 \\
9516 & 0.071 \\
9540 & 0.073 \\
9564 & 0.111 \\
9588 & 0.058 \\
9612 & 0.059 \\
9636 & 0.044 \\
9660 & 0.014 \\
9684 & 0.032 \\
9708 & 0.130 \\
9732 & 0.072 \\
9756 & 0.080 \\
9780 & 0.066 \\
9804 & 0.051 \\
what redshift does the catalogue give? 0.884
